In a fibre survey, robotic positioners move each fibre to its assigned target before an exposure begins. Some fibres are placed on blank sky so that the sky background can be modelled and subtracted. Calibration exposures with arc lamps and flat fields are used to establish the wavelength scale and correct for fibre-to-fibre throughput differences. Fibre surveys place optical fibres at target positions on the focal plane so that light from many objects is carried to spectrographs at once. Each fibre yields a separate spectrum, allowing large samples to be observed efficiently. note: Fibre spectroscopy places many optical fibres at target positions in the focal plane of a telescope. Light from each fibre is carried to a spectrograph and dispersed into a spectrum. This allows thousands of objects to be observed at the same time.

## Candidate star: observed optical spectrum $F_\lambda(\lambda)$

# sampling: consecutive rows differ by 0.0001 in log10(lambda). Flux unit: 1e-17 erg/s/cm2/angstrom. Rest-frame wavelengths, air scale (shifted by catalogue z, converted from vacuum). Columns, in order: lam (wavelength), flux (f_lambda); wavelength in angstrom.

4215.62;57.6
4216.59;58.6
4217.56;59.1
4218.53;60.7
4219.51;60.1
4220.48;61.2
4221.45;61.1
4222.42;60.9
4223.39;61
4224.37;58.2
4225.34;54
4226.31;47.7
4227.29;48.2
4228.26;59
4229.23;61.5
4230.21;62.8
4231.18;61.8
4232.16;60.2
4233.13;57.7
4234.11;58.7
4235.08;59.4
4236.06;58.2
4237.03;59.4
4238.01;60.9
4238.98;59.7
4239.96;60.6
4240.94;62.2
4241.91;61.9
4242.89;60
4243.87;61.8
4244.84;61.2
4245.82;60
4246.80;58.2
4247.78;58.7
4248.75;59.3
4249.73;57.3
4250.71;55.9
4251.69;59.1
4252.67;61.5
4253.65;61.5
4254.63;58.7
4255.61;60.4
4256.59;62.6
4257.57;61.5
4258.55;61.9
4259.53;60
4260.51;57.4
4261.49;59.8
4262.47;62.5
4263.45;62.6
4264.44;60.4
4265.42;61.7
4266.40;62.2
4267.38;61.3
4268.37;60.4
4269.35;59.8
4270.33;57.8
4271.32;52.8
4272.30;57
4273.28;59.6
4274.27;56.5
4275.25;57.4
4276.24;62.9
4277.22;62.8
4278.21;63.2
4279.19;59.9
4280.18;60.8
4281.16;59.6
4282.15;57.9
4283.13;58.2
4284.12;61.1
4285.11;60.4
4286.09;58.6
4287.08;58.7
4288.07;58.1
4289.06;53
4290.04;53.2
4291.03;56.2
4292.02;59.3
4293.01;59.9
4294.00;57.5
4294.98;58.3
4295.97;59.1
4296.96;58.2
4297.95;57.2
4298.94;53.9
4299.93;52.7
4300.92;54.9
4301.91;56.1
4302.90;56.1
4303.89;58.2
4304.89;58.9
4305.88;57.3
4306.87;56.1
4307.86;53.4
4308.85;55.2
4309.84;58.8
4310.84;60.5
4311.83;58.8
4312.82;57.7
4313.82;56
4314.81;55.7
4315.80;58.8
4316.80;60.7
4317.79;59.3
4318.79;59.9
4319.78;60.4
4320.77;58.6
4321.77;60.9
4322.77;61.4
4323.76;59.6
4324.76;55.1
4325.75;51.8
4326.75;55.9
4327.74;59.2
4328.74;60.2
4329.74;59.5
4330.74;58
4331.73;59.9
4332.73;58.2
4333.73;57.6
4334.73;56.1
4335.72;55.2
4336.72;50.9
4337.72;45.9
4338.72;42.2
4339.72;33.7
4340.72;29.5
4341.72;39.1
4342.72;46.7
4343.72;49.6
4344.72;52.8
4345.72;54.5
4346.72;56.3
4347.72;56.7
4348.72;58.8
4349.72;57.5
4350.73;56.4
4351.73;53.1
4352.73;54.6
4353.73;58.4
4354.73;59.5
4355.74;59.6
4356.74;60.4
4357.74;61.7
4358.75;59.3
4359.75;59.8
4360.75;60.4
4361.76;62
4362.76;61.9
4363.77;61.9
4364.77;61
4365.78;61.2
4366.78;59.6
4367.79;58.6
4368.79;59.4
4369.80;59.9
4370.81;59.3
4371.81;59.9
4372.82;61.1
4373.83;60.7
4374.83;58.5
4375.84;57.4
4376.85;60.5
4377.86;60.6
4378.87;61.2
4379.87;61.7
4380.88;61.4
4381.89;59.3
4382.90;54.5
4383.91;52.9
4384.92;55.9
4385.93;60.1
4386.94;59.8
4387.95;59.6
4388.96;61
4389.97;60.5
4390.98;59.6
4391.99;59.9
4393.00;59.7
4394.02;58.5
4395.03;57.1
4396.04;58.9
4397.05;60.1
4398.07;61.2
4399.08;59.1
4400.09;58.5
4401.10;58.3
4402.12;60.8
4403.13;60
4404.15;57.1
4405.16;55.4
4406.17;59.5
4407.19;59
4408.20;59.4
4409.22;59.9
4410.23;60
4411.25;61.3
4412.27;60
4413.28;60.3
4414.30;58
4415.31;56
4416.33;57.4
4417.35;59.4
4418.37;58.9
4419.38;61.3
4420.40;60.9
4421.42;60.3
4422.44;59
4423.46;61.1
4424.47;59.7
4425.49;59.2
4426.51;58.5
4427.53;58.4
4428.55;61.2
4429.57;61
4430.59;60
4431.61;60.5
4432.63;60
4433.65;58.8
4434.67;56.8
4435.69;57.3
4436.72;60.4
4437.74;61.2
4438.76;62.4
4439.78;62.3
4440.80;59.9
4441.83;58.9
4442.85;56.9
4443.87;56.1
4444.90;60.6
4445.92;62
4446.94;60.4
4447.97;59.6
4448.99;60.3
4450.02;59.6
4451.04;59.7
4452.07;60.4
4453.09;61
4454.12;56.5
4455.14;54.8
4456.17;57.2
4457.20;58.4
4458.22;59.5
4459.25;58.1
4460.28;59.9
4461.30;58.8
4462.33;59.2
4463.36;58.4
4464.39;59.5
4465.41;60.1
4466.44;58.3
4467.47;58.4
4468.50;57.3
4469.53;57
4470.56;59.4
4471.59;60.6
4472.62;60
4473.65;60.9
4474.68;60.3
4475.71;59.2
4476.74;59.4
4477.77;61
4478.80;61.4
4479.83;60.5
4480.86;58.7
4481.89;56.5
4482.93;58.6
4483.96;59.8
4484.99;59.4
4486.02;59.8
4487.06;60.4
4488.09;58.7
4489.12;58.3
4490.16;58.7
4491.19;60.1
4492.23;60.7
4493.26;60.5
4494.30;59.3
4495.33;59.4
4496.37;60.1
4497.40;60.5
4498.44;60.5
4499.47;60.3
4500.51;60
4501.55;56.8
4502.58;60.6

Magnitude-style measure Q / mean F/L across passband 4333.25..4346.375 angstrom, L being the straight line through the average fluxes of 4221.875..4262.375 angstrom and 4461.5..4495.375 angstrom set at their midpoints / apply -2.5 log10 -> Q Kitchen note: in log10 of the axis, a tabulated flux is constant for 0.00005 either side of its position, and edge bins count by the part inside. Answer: 0.25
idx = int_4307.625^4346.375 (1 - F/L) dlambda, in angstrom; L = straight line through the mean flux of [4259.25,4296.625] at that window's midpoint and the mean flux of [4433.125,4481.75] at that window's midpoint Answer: 3.04 angstrom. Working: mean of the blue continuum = 59.1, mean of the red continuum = 59.3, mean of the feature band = 54.5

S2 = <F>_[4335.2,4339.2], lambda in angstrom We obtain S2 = 48.7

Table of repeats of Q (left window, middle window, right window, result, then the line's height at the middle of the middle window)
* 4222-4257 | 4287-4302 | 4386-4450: 0.05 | 59.3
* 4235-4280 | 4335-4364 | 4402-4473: 0.11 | 59.6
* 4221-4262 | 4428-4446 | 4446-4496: -0.01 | 59.3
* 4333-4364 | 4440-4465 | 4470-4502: -0.01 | 58.3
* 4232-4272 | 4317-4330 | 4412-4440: 0.02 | 59.8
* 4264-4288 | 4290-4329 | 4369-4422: 0.04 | 59.5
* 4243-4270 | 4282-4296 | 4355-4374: 0.04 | 60.3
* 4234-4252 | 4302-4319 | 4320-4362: -0.02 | 56.4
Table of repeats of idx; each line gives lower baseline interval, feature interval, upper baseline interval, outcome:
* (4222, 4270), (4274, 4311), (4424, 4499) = 1.1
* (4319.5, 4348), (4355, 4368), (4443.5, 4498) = -1.5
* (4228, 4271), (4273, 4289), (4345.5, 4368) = 0.1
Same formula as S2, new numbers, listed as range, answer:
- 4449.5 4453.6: 60.2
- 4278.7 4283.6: 59.4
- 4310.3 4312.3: 59.5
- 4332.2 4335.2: 57.2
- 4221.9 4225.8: 58.6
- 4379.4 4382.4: 60.7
